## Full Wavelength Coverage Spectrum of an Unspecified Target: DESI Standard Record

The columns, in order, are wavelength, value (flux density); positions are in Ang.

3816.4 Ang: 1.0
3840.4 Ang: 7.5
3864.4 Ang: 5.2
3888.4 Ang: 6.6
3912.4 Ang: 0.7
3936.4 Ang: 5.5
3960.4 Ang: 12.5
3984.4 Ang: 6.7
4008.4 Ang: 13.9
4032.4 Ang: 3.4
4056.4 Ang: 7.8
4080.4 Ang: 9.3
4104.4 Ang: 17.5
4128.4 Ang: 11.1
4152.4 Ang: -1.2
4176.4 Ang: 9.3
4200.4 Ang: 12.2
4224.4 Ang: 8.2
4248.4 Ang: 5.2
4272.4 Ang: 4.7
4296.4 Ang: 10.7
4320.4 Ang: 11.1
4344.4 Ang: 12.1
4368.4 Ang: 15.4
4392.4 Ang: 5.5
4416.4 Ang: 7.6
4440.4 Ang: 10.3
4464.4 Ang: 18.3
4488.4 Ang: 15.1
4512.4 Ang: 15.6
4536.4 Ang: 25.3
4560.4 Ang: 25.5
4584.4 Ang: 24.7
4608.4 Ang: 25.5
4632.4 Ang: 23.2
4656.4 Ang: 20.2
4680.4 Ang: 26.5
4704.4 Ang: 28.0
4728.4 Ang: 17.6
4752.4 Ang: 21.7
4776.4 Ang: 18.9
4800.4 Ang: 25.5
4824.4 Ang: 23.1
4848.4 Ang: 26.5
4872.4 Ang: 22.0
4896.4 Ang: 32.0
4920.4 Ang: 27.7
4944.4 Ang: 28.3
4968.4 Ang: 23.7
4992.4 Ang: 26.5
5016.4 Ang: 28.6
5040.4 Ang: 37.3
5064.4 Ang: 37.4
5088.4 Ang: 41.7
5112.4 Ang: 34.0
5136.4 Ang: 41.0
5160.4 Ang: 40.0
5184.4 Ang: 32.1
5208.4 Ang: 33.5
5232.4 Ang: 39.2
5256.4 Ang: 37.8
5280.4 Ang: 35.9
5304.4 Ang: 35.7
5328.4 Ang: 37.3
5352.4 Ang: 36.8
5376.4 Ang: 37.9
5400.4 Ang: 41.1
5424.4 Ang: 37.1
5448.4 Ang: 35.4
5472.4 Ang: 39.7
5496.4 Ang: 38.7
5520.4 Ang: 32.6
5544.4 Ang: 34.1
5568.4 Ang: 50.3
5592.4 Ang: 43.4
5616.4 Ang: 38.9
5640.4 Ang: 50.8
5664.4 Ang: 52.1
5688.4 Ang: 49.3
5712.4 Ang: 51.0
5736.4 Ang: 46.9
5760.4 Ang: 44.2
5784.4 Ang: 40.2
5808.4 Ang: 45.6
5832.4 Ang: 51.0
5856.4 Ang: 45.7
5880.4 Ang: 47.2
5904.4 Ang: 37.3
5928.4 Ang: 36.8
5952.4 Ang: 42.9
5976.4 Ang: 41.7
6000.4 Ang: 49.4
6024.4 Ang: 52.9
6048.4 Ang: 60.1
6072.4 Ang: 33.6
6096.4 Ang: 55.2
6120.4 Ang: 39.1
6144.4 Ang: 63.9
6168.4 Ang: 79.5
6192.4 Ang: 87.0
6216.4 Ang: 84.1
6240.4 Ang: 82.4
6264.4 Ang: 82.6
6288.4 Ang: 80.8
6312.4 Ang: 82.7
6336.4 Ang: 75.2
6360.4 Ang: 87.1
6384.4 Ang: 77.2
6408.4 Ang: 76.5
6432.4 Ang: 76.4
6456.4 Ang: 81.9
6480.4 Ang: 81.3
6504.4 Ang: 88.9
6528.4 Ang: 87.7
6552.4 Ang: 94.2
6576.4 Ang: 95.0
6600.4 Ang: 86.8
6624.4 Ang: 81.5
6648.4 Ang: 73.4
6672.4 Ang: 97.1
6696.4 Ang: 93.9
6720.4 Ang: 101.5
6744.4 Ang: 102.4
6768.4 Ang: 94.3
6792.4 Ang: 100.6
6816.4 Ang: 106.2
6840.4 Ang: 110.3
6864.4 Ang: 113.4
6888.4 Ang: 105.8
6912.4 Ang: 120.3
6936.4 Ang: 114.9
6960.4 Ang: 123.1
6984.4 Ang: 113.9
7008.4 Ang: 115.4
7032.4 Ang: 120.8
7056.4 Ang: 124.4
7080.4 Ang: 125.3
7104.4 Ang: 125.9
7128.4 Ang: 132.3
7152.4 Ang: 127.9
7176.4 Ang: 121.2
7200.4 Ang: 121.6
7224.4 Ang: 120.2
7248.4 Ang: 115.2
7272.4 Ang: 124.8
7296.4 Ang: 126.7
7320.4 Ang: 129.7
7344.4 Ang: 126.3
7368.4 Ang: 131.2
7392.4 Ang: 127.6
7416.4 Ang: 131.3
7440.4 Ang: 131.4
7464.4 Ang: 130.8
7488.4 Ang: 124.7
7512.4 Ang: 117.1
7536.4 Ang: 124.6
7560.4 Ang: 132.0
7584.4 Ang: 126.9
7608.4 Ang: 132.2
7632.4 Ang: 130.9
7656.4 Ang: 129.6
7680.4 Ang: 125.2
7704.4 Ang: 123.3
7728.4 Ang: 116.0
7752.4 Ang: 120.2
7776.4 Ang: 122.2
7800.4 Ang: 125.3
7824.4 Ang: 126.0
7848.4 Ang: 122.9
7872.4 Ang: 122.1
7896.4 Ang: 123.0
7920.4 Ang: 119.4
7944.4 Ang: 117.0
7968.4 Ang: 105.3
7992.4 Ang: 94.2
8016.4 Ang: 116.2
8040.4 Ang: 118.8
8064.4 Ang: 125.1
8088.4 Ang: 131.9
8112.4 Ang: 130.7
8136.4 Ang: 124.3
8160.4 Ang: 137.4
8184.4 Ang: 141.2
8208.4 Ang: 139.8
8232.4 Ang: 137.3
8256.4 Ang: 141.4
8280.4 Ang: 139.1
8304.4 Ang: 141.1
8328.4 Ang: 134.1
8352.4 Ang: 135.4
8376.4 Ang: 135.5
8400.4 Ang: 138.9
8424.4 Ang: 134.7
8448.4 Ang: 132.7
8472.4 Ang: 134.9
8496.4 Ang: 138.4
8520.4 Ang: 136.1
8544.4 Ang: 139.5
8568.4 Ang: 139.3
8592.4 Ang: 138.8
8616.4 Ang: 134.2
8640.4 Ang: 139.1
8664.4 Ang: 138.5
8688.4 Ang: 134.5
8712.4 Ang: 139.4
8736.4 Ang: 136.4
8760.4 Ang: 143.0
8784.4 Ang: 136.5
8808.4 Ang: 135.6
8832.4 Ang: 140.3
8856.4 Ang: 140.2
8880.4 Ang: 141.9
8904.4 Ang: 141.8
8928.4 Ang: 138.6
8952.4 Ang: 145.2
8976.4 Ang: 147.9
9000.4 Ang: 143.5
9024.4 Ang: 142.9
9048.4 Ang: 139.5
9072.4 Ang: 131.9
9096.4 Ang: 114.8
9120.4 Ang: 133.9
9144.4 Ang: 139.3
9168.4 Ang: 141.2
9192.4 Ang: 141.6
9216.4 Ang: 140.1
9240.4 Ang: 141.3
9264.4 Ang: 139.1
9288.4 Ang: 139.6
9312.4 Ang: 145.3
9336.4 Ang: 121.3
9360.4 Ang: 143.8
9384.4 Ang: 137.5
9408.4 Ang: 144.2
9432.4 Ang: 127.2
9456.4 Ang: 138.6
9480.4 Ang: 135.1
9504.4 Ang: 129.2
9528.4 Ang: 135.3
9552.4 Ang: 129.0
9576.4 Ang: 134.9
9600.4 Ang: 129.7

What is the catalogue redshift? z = 0.54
